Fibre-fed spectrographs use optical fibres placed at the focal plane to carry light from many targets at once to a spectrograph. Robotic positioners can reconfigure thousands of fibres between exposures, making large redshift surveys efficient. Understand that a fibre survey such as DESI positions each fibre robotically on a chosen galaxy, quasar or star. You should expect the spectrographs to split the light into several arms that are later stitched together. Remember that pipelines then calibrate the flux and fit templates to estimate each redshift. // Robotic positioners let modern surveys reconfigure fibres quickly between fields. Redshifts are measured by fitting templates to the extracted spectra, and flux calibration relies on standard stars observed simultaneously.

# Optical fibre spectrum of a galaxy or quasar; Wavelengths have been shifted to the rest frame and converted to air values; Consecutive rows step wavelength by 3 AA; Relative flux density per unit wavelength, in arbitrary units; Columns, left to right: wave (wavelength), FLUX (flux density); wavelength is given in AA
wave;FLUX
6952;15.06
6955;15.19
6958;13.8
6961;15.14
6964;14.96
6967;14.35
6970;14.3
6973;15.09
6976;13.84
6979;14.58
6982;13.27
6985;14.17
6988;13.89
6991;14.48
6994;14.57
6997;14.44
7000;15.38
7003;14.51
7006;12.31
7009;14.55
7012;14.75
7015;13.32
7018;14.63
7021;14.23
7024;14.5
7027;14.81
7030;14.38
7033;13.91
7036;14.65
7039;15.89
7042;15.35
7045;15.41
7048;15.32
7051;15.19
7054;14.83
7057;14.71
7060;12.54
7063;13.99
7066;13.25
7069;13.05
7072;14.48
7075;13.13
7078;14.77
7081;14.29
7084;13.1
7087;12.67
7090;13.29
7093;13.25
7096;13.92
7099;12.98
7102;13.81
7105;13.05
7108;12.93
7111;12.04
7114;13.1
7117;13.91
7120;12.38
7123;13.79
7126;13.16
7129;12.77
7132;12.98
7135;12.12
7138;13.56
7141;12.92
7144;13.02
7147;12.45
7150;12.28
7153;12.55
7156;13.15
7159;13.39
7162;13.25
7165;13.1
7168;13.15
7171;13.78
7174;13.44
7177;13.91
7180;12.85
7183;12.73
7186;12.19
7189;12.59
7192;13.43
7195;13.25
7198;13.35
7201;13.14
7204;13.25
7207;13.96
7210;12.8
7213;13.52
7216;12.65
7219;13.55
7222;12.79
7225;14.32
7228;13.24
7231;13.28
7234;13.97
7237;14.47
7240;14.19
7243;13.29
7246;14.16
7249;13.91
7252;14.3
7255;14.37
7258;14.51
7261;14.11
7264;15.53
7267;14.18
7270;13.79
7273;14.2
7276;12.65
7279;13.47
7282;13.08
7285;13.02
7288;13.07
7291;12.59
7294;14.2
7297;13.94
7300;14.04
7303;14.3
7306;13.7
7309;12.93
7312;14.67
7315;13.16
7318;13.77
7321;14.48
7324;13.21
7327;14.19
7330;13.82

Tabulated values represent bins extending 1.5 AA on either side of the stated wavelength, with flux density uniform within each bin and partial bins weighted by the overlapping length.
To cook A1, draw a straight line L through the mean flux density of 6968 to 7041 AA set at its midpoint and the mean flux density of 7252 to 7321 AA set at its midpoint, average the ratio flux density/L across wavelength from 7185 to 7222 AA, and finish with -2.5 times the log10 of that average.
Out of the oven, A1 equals 0.07 mag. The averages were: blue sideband 14.4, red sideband 13.8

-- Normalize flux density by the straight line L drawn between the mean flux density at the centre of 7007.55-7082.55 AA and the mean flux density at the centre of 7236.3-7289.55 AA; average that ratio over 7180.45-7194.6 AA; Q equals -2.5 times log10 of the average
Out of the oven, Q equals 0.10 mag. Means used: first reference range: 14.4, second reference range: 13.9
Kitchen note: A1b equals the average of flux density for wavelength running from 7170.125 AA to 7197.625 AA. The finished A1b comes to 13.1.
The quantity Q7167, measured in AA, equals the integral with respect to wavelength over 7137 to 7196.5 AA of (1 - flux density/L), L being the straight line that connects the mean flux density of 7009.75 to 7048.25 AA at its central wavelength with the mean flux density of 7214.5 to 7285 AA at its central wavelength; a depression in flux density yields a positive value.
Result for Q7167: 4.6 AA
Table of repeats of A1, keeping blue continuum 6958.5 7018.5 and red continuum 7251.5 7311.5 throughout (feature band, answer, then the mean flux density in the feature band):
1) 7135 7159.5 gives 0.10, 12.8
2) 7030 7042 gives -0.04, 14.8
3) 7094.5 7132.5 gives 0.08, 13.1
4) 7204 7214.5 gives 0.04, 13.4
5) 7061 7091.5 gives 0.05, 13.6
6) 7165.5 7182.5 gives 0.05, 13.4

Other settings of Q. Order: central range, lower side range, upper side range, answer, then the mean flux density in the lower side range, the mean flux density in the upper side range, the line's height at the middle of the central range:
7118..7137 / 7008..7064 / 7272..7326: 0.11 mag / 14.6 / 13.6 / 14.2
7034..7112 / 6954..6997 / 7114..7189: -0.02 mag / 14.4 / 13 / 13.6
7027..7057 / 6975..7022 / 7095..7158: -0.09 mag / 14.2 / 13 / 13.8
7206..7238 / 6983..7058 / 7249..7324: 0.04 mag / 14.6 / 13.8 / 14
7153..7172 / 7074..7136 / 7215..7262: 0.02 mag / 13.2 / 13.8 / 13.5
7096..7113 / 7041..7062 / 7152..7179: 0.08 mag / 14.7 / 13.3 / 14.1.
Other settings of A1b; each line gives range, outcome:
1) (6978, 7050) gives 14.5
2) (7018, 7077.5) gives 14.4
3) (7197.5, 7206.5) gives 13.3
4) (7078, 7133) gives 13.2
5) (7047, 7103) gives 13.8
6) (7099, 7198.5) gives 13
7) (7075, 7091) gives 13.6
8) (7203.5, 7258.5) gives 13.7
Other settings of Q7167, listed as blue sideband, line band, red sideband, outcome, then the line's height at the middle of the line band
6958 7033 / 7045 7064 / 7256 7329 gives -0.39 AA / 14.2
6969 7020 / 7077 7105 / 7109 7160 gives -0.40 AA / 13.3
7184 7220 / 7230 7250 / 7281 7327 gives -0.89 AA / 13.3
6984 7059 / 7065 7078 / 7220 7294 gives 0.68 AA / 14.4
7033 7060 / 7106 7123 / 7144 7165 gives 0.85 AA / 13.6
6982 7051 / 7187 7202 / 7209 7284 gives 0.88 AA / 13.9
